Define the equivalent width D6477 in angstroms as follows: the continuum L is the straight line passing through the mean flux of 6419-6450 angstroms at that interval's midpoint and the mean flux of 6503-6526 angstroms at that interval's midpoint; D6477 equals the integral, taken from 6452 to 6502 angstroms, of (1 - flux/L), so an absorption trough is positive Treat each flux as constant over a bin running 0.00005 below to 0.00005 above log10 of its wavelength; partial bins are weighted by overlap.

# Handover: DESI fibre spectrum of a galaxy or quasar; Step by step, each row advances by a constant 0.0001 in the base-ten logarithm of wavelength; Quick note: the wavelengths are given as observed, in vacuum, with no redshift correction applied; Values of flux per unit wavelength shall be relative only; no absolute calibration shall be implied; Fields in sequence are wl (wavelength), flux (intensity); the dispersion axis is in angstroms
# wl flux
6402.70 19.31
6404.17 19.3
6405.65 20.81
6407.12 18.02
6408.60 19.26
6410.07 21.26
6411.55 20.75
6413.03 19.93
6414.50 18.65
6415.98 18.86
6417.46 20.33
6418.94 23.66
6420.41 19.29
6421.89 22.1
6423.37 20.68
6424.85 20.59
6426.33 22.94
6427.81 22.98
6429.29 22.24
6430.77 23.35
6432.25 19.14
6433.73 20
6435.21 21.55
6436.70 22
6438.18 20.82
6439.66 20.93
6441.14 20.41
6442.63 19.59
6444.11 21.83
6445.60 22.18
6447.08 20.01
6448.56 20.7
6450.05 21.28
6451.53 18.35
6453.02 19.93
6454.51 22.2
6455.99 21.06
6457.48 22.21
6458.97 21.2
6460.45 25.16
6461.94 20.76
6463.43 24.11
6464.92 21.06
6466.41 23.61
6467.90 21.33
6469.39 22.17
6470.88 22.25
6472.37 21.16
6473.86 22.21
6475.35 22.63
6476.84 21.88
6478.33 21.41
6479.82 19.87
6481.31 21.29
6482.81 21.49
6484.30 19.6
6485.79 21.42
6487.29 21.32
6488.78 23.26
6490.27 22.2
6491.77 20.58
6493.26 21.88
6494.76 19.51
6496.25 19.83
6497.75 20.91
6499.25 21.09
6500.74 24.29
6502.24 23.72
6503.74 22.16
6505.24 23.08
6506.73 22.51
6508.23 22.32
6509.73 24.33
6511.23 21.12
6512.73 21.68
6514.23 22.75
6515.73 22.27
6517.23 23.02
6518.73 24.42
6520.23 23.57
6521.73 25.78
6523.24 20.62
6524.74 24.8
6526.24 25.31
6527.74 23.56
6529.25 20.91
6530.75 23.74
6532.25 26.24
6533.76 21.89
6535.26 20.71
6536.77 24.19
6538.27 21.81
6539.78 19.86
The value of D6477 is 1.1 angstroms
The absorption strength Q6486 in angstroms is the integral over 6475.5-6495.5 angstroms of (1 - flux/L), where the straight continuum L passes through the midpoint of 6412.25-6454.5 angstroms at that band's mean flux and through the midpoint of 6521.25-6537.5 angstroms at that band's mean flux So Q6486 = 0.9 angstroms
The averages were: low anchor 20.9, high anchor 23.4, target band 21.3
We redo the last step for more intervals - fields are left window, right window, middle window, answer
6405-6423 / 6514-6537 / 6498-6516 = 0.2 angstroms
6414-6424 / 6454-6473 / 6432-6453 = 0.8 angstroms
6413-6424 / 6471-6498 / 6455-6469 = -0.8 angstroms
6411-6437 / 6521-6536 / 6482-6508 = 1.0 angstroms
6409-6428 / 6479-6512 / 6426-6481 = -0.7 angstroms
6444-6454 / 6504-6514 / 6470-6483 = -0.1 angstroms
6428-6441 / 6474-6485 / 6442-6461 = 0.1 angstroms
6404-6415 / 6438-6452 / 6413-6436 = -1.0 angstroms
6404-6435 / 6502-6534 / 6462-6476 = -0.2 angstroms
